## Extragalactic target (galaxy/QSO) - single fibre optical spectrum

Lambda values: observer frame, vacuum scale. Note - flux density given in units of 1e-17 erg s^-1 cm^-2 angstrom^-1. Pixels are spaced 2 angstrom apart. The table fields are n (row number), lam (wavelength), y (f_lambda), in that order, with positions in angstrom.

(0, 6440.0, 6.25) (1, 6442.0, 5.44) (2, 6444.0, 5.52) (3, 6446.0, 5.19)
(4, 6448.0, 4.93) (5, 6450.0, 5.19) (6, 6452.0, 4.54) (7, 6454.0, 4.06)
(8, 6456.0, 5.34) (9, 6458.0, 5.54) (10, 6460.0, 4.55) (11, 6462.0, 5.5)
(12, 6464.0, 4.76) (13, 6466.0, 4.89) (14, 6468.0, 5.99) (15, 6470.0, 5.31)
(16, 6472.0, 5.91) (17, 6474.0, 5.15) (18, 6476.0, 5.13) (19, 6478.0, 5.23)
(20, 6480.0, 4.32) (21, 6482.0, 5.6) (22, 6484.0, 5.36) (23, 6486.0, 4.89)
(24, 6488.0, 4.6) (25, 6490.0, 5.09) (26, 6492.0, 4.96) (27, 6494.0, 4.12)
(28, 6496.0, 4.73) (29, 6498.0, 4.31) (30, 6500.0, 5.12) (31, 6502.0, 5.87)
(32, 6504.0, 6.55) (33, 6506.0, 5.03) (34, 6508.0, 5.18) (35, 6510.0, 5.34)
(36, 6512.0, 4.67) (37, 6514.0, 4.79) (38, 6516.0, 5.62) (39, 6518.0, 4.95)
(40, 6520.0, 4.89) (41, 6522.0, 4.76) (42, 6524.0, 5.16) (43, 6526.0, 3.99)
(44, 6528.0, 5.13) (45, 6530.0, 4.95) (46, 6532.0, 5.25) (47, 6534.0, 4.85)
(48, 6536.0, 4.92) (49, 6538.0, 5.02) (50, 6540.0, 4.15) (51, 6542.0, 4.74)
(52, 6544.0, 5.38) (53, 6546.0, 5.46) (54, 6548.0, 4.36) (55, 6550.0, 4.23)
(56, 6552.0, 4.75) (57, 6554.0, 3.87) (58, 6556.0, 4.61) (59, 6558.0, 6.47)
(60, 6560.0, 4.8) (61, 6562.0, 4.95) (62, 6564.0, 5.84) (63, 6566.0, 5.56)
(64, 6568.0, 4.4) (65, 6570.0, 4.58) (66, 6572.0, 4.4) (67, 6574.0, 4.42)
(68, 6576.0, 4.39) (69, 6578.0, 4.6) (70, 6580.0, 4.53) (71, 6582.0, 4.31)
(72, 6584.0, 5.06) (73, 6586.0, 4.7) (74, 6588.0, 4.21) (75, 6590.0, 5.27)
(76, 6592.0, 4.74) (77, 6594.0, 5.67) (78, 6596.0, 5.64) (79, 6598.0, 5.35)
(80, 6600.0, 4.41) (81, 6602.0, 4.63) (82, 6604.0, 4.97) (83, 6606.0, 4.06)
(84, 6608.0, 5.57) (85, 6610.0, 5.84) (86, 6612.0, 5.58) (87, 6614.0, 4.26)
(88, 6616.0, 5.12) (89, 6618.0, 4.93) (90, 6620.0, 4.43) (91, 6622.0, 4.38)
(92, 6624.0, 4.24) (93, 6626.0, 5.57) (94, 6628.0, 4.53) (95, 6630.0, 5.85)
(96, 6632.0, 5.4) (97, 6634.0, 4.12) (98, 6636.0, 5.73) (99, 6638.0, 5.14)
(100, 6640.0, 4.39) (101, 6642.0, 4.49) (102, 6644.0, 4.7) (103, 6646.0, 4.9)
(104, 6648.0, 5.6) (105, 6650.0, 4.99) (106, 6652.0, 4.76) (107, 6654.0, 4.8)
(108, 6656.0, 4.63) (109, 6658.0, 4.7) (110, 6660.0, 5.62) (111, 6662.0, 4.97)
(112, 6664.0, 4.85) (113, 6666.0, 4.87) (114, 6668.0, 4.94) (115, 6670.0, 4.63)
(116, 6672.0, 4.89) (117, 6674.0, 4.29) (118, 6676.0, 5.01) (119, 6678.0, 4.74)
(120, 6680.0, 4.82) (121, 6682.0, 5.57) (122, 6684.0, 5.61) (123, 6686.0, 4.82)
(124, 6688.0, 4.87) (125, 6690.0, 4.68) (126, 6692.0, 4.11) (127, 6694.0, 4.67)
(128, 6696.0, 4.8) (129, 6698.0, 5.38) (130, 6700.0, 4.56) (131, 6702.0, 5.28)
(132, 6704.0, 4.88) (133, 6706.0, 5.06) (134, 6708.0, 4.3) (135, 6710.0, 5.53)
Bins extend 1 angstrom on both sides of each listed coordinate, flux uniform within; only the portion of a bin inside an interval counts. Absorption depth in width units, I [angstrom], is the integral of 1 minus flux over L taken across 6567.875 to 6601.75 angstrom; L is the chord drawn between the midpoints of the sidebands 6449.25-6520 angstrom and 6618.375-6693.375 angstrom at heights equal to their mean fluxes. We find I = 1.46 angstrom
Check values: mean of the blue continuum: 5.09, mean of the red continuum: 4.88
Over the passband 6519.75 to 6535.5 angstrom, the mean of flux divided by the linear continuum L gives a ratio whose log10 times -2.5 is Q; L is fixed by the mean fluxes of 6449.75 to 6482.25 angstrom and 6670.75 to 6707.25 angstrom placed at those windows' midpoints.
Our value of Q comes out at 0.038 mag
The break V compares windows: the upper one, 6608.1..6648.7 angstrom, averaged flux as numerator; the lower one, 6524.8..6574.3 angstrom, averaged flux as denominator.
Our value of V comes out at 1.0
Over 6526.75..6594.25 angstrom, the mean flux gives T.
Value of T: 4.83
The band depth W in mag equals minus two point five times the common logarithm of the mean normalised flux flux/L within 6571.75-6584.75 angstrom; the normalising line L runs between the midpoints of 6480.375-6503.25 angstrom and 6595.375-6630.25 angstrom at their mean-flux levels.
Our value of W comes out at 0.10 mag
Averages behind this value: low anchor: 4.97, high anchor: 4.94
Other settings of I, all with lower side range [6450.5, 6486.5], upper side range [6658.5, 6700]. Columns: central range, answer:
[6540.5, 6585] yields 2.0 angstrom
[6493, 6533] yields 0.4 angstrom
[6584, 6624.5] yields 0.5 angstrom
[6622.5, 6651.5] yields -0.1 angstrom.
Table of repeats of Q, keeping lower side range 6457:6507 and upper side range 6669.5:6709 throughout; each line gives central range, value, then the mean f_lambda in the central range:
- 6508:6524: 0.01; 5.02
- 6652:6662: -0.01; 4.92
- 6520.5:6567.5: 0.03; 4.92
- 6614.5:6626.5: 0.05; 4.72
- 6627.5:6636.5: -0.04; 5.13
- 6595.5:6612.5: -0.03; 5.09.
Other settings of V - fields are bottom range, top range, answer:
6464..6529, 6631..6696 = 0.96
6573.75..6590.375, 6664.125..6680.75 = 1.04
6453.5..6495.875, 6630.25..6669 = 0.98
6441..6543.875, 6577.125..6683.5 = 0.97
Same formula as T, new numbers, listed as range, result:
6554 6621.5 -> 4.9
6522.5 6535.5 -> 4.88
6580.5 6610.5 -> 4.94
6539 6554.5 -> 4.64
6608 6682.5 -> 4.93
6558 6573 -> 5.04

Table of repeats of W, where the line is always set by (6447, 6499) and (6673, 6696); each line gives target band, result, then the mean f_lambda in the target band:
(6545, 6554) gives 0.08 mag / 4.61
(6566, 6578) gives 0.09 mag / 4.55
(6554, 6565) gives -0.06 mag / 5.2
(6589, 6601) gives -0.06 mag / 5.18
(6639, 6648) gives 0.03 mag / 4.73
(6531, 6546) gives 0.00 mag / 4.94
